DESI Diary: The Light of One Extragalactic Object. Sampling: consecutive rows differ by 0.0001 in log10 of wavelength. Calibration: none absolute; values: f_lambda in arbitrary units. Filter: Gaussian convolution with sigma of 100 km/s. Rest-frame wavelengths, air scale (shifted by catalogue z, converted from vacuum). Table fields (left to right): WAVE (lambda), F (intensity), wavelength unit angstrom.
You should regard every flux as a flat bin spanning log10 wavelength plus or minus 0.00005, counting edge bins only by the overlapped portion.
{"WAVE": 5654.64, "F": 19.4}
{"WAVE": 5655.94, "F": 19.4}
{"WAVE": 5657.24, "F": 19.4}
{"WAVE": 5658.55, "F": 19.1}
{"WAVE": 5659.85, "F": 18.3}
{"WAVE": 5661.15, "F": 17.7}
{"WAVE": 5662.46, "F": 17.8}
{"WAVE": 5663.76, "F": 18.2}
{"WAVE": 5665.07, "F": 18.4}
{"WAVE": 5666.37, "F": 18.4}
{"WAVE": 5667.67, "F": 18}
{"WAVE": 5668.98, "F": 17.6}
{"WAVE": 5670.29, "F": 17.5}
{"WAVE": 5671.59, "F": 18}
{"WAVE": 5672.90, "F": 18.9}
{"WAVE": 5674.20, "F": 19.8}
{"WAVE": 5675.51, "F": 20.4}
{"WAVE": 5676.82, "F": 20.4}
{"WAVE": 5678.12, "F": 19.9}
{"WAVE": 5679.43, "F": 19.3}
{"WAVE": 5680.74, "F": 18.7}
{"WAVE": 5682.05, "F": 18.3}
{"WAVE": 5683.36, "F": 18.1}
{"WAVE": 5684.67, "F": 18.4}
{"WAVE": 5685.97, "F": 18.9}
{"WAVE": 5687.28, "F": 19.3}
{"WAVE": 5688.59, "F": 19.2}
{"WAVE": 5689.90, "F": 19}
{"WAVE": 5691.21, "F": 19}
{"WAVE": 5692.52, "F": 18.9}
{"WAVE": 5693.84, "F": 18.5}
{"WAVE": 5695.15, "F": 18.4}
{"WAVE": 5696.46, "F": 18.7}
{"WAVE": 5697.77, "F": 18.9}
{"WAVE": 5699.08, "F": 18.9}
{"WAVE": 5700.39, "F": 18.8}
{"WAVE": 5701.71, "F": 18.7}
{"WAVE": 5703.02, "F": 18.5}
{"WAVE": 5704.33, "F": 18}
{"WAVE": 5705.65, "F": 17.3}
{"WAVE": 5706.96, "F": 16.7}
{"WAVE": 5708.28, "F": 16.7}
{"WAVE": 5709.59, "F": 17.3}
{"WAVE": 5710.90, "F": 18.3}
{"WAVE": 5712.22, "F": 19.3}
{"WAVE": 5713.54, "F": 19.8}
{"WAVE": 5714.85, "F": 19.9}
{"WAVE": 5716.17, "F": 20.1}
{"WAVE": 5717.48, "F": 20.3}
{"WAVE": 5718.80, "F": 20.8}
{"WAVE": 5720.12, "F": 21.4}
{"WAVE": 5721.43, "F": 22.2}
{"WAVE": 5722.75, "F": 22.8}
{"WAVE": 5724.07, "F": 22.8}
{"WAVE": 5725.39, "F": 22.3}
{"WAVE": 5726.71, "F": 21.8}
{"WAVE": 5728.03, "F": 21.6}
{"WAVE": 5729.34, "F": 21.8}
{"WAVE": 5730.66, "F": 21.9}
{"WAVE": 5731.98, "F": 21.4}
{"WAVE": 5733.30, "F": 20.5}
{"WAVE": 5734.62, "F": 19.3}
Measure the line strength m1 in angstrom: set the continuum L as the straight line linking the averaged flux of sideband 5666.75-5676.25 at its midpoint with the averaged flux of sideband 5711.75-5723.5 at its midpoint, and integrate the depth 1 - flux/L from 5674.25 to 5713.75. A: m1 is 1.9 angstrom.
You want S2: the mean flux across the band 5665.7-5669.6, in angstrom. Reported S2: 18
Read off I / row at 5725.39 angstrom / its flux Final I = 22.3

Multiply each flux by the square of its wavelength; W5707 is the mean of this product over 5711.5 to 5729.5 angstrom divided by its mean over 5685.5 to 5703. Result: 1.13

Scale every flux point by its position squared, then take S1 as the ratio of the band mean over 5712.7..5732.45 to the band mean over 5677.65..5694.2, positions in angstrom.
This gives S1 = 1.1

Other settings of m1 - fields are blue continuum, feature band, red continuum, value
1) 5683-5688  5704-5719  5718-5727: 1.7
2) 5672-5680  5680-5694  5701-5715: 0.3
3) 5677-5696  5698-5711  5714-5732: 1.4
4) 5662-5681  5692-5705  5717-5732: 1.1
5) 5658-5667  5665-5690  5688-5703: -0.4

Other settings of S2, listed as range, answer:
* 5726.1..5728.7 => 21.8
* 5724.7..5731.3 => 21.9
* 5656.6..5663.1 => 18.4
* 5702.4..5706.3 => 17.9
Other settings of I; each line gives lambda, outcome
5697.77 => 18.9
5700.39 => 18.8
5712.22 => 19.3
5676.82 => 20.4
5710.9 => 18.3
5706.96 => 16.7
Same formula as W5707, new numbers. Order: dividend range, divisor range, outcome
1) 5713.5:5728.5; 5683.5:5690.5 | 1.14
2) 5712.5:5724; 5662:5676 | 1.16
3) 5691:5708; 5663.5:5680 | 0.98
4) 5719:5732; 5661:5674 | 1.24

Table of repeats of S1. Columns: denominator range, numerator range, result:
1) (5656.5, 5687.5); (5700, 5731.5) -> 1.09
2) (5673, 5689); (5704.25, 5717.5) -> 0.97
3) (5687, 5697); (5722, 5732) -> 1.19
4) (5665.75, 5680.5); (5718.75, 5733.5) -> 1.18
